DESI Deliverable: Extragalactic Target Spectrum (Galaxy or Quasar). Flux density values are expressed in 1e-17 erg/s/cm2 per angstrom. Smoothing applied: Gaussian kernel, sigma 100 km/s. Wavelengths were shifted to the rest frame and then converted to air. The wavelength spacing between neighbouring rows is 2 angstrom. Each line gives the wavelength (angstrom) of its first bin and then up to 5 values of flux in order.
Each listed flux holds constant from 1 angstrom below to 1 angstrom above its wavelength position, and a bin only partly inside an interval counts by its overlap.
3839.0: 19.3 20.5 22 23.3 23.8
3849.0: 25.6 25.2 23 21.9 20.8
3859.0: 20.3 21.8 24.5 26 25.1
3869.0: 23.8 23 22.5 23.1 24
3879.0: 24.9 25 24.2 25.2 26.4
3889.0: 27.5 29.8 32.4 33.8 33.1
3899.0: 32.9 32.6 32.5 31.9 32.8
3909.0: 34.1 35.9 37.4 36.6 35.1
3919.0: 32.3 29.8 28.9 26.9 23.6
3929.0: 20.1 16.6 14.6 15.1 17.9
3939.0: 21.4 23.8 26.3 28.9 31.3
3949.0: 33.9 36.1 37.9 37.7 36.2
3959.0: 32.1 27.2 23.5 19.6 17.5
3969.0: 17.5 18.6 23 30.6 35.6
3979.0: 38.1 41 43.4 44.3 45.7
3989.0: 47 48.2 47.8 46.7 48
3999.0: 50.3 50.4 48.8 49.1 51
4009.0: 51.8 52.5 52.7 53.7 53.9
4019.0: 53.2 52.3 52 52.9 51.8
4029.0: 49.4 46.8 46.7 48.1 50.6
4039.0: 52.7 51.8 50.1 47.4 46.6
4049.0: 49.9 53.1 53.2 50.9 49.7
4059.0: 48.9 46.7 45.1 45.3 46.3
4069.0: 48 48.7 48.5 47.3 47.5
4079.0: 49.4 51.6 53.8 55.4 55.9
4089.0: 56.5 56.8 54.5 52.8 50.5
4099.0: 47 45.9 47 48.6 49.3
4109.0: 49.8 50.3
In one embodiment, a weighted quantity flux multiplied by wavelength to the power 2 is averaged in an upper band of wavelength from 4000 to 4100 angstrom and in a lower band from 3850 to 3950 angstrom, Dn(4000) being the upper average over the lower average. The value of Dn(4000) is 2.0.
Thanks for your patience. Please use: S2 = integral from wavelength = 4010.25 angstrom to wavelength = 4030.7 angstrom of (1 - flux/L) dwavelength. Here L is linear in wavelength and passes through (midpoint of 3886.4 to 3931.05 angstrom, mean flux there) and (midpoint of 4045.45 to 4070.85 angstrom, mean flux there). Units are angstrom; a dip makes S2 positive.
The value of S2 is -3.8 angstrom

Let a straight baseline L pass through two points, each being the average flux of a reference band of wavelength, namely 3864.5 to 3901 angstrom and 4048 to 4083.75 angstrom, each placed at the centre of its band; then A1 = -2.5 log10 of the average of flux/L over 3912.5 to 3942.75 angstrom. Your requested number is 0.26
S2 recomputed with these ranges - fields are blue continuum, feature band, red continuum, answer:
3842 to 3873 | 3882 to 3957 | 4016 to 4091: 5.48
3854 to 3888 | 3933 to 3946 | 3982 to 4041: 5.30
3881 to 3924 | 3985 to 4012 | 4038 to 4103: -4.25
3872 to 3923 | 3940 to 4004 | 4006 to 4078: 8.15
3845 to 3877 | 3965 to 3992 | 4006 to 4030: 6.73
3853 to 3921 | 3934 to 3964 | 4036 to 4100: 6.12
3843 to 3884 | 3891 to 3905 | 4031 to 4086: -2.24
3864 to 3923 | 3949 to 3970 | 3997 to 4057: 5.77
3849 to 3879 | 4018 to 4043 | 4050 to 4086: -3.41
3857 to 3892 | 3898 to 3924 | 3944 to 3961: -4.06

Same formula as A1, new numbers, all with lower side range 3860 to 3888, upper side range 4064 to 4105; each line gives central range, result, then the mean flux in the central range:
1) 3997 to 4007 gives -0.23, 49.6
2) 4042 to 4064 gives -0.06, 49.2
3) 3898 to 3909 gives -0.17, 32.7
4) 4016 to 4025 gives -0.24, 52.9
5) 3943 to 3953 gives 0.03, 32.5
